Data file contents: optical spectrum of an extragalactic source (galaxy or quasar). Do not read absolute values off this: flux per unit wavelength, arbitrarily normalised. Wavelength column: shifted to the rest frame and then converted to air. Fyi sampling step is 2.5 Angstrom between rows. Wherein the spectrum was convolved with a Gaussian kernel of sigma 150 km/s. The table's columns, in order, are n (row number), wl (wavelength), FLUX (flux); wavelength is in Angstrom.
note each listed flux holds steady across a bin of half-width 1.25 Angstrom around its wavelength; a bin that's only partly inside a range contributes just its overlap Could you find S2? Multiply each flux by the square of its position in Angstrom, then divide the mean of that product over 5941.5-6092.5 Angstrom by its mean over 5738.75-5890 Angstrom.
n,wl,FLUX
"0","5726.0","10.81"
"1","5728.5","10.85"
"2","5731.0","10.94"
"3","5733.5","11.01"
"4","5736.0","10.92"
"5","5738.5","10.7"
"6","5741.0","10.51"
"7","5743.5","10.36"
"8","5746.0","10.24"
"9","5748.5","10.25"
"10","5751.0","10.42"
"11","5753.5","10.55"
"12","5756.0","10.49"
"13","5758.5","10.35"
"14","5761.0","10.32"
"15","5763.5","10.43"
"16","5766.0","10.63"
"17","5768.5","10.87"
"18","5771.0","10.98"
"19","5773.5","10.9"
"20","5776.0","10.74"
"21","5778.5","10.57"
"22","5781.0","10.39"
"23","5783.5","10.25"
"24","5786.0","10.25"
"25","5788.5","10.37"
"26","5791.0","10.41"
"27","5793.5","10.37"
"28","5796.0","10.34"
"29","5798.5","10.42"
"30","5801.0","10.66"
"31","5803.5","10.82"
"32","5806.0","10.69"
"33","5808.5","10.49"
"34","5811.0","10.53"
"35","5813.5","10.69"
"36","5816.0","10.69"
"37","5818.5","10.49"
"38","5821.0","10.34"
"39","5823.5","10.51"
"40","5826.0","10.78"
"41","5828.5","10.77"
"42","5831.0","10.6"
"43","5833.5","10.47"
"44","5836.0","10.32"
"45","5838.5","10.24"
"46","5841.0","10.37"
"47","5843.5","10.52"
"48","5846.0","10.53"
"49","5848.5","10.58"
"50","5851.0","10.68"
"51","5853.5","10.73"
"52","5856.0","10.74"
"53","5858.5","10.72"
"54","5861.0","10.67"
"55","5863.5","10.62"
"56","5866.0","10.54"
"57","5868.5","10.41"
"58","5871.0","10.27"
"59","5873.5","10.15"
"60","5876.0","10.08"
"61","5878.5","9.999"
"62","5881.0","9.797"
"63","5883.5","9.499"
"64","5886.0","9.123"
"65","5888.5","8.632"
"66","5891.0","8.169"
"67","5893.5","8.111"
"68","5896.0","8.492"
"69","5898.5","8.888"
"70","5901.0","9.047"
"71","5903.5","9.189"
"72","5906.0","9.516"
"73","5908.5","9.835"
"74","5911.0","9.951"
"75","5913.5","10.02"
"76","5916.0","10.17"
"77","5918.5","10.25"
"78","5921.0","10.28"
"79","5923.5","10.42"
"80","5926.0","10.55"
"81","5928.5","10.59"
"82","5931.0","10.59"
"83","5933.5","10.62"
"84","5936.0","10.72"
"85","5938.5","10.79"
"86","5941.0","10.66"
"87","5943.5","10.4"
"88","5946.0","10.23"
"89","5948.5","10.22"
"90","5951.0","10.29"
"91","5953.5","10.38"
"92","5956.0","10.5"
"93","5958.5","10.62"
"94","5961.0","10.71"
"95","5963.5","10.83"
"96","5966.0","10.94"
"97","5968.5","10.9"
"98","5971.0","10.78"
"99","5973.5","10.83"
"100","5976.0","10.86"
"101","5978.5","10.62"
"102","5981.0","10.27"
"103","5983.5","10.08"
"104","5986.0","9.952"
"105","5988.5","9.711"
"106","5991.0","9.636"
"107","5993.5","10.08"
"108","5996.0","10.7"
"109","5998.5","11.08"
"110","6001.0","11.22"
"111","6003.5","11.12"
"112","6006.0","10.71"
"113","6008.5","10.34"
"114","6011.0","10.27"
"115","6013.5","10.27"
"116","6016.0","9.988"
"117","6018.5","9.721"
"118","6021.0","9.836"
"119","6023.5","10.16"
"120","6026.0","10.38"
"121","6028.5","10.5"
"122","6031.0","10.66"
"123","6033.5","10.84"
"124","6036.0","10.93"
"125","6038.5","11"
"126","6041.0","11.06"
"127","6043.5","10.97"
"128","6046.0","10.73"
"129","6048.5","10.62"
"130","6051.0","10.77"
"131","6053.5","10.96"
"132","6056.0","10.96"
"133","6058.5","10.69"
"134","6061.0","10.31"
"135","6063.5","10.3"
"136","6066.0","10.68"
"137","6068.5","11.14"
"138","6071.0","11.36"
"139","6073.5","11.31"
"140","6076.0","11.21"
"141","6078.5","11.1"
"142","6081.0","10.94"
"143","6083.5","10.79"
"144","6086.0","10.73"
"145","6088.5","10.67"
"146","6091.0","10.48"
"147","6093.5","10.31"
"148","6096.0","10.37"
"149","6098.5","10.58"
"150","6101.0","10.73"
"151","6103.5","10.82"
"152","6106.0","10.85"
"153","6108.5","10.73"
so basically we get 1.09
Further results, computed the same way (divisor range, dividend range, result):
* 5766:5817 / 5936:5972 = 1.06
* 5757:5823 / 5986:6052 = 1.08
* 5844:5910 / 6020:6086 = 1.17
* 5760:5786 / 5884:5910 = 0.88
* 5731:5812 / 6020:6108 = 1.12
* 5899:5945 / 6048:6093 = 1.12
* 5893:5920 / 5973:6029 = 1.13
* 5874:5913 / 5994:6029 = 1.17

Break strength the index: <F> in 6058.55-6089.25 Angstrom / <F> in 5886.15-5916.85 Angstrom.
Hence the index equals 1.19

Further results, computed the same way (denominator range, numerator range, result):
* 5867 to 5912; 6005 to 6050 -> 1.12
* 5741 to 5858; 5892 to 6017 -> 0.97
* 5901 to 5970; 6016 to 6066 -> 1.02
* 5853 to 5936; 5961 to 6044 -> 1.06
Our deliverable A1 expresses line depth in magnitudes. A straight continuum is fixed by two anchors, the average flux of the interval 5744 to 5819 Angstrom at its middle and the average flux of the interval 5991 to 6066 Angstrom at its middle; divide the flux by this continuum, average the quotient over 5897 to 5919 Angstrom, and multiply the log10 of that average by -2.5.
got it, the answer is 0.10 mag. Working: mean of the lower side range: 10.5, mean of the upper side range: 10.6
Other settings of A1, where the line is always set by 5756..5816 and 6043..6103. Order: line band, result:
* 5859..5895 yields 0.095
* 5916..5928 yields 0.030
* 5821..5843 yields 0.009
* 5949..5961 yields 0.023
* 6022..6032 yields 0.035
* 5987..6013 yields 0.025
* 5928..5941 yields 0.000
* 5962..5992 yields 0.025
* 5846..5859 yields -0.008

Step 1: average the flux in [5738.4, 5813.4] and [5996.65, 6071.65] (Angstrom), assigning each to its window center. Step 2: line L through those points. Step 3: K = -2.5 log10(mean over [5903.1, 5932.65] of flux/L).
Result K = 0.05 mag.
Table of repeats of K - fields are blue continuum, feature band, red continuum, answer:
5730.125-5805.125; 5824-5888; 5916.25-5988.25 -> 0.02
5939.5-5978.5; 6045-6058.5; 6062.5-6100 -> 0.00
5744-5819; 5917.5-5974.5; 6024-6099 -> 0.01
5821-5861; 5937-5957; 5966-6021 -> 0.00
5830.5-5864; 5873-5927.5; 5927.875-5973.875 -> 0.11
